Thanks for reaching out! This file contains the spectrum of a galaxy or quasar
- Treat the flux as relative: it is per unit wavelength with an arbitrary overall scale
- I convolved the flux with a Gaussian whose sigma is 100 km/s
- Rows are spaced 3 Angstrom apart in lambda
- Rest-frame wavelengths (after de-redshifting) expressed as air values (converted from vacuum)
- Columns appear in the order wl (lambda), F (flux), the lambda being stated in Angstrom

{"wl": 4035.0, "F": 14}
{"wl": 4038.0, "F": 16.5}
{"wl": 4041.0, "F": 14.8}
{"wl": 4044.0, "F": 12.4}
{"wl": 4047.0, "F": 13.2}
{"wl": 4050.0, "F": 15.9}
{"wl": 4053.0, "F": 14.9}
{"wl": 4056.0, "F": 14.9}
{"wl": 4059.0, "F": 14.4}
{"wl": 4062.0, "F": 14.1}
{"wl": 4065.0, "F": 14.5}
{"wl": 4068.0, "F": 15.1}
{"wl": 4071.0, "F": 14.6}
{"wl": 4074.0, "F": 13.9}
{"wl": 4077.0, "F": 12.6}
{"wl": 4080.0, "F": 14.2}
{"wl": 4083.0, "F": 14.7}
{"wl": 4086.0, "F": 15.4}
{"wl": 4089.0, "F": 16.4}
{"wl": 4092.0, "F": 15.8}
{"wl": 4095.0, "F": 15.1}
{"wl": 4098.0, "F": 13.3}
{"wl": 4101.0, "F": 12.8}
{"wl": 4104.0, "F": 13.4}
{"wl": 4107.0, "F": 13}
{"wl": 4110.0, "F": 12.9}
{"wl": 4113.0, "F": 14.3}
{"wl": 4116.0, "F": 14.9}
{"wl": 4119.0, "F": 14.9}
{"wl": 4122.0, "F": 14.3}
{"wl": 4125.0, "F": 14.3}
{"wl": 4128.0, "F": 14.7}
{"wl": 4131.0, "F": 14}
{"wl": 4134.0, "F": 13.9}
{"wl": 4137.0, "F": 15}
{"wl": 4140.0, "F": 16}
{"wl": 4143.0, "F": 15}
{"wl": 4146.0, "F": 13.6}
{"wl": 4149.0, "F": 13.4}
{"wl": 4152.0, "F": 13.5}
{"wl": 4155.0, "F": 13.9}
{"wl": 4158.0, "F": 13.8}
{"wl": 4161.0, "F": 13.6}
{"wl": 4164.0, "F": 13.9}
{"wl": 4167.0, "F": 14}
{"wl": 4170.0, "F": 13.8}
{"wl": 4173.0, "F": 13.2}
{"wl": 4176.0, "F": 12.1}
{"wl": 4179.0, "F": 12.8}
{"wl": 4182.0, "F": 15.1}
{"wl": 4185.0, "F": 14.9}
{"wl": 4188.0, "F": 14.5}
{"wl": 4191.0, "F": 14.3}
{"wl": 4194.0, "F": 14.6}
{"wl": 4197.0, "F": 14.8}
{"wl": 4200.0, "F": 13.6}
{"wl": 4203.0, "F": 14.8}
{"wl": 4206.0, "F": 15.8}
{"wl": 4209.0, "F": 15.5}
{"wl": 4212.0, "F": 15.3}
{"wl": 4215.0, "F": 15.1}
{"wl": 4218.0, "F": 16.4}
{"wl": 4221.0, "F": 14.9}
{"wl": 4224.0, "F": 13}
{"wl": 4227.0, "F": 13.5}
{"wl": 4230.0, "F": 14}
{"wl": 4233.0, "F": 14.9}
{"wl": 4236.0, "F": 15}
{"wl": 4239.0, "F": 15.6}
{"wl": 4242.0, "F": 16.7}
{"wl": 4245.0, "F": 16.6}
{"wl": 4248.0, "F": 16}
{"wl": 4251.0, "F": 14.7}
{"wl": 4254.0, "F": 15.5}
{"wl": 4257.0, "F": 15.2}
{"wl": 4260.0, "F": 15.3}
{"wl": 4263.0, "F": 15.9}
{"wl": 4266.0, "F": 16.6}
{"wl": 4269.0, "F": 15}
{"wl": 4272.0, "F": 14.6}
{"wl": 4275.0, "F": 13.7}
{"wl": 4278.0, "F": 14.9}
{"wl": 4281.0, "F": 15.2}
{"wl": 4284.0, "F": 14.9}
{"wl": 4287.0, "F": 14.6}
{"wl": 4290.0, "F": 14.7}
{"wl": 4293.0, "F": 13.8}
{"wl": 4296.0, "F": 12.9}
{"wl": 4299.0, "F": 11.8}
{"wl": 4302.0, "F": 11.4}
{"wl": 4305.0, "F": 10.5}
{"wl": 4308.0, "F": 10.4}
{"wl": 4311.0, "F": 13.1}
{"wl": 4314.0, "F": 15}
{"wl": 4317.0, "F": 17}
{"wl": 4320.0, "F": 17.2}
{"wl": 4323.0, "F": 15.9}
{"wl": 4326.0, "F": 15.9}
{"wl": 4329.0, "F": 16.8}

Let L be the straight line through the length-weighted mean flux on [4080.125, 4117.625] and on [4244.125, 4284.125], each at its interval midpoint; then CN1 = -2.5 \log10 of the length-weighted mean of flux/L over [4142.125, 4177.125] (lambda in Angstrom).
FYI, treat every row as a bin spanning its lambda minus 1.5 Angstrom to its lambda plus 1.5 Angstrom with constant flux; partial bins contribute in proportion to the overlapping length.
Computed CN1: 0.08 mag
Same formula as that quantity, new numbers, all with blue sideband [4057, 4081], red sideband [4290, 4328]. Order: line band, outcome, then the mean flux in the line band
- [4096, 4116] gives 0.05 mag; 13.4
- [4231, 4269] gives -0.13 mag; 15.6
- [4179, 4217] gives -0.06 mag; 14.8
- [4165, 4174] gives 0.03 mag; 13.7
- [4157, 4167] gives 0.02 mag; 13.8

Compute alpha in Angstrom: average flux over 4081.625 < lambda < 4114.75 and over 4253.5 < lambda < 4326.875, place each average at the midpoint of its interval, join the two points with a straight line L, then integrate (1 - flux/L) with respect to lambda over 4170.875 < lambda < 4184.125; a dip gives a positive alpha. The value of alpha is 0.9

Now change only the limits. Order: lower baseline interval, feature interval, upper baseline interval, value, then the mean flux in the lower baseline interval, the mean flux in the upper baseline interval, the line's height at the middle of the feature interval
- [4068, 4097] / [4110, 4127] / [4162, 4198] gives 0.1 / 14.7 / 14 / 14.5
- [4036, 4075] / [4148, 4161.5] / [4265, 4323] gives 0.7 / 14.6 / 14.1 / 14.4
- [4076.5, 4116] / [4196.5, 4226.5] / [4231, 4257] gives 0.8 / 14.2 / 15.6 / 15.3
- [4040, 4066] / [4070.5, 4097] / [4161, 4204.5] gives -0.9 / 14.3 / 14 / 14.3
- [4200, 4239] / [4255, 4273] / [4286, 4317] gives -2.1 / 14.8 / 13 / 13.8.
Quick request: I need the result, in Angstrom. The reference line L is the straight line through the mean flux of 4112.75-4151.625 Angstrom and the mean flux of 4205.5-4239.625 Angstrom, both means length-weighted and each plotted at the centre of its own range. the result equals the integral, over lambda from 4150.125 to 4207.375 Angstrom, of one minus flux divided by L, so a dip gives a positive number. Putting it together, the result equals 2.5 Angstrom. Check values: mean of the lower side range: 14.5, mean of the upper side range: 14.9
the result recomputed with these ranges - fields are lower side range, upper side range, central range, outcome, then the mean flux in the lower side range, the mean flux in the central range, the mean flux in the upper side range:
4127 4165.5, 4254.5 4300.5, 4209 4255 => -2.18 Angstrom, 14.2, 15.2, 14.6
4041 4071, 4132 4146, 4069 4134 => 1.60 Angstrom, 14.4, 14.3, 14.8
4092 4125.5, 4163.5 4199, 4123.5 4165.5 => -0.56 Angstrom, 14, 14.2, 14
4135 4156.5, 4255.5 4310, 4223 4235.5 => 0.11 Angstrom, 14.3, 14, 14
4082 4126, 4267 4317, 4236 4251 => -2.28 Angstrom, 14.4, 15.9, 13.7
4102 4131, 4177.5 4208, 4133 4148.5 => -0.48 Angstrom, 14.1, 14.6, 14.5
